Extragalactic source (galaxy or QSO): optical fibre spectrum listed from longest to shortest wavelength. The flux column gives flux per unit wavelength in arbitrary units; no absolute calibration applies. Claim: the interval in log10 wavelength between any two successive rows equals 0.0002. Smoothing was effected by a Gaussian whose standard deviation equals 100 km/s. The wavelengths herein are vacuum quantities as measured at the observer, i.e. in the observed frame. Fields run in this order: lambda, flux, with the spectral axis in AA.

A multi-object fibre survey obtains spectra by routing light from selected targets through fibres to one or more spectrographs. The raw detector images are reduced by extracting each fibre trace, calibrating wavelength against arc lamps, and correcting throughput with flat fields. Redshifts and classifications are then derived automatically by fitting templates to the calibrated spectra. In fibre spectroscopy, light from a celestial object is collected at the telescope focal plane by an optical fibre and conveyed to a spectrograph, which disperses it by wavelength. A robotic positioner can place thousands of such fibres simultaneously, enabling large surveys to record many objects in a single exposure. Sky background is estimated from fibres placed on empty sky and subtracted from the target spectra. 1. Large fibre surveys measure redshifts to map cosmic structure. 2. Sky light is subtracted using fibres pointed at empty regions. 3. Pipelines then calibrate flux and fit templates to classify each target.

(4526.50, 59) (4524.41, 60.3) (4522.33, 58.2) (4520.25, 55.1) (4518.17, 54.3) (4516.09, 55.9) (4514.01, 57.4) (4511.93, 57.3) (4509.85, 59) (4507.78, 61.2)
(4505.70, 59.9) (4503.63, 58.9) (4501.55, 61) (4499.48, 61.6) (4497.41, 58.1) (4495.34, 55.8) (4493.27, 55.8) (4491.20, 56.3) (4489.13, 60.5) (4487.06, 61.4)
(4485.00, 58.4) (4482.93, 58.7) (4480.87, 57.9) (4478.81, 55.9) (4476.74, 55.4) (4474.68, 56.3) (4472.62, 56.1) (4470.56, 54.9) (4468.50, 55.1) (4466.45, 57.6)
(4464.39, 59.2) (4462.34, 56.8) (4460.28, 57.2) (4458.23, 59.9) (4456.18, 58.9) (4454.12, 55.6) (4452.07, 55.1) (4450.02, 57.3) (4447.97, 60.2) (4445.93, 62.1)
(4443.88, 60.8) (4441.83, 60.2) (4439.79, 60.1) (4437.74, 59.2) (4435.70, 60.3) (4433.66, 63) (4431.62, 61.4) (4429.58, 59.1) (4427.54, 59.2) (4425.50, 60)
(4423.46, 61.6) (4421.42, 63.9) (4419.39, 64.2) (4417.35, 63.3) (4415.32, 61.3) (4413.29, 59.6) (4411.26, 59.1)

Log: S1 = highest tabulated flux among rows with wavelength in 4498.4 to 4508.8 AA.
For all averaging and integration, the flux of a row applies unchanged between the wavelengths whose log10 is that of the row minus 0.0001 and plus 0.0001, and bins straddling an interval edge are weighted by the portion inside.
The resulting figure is 61.6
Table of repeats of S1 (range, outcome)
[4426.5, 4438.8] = 63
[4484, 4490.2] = 61.4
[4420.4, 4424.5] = 63.9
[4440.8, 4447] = 62.1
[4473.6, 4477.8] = 56.3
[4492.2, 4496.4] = 55.8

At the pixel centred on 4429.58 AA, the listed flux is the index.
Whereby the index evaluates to 59.1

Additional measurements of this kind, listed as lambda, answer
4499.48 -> 61.6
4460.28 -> 57.2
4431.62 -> 61.4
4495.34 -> 55.8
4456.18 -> 58.9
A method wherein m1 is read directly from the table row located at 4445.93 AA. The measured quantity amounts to 62.1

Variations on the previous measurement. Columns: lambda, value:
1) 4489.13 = 60.5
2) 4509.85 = 59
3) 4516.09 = 55.9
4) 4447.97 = 60.2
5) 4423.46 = 61.6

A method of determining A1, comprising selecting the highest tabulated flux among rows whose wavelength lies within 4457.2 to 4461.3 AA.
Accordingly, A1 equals 59.9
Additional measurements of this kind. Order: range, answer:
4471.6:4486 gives 58.7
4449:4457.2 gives 58.9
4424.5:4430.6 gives 60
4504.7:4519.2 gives 61.2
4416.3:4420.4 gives 64.2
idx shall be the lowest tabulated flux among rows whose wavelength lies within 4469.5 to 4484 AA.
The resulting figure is 54.9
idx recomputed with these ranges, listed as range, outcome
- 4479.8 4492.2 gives 56.3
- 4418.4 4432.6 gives 59.1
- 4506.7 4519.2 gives 54.3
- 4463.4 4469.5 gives 55.1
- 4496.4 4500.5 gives 58.1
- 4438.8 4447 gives 60.1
